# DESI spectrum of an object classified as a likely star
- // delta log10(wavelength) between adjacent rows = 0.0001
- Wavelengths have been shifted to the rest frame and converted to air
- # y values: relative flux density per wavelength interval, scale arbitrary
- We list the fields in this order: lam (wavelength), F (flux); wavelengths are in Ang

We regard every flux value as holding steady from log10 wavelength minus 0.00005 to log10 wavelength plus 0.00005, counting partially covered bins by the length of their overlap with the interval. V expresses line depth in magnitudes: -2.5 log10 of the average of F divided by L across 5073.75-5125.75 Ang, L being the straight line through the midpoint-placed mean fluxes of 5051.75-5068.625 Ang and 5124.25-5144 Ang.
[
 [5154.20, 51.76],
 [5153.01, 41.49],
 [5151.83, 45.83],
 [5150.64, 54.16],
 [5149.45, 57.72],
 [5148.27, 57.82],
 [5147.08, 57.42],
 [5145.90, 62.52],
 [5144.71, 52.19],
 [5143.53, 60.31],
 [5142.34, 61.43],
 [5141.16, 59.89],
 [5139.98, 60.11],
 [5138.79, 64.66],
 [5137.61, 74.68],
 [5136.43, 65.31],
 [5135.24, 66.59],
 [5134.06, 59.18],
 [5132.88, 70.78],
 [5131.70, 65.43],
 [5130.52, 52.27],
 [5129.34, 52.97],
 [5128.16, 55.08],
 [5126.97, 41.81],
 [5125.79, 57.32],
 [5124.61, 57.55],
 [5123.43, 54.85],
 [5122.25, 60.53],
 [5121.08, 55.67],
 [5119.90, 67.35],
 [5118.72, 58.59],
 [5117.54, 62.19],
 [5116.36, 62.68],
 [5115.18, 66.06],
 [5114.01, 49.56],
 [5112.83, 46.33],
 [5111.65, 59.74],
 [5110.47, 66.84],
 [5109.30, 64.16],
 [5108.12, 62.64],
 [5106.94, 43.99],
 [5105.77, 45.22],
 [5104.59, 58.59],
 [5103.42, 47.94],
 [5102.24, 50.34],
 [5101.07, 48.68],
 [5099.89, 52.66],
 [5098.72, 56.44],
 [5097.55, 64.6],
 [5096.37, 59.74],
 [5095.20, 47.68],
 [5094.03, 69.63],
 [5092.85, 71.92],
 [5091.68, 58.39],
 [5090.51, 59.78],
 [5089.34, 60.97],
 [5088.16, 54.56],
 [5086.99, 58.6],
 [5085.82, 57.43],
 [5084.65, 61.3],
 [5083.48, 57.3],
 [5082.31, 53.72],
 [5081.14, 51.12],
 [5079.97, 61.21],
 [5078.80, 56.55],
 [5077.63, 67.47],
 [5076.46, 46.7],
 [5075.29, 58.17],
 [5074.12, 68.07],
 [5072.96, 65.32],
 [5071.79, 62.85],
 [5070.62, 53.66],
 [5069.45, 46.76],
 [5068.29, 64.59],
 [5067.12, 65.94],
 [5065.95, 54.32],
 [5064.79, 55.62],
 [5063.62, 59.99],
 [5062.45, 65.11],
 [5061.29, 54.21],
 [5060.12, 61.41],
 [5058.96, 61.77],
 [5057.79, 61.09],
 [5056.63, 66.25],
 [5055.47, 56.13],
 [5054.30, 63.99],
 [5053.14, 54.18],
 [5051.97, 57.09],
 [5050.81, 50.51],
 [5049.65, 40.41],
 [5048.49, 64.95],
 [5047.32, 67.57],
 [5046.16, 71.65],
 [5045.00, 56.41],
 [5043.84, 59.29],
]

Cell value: 0.05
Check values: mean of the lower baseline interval 60.1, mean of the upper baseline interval 60.3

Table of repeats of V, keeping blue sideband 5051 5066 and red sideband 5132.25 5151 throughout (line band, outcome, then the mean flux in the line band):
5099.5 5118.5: 0.10 mag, 55.6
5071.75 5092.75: 0.02 mag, 59.1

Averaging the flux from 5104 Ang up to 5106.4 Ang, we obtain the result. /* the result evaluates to 51.9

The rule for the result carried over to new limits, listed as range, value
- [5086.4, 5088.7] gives 56.7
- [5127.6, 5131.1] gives 53.5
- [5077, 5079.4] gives 61.7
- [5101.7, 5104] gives 49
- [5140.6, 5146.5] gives 59.3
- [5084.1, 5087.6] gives 59.1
